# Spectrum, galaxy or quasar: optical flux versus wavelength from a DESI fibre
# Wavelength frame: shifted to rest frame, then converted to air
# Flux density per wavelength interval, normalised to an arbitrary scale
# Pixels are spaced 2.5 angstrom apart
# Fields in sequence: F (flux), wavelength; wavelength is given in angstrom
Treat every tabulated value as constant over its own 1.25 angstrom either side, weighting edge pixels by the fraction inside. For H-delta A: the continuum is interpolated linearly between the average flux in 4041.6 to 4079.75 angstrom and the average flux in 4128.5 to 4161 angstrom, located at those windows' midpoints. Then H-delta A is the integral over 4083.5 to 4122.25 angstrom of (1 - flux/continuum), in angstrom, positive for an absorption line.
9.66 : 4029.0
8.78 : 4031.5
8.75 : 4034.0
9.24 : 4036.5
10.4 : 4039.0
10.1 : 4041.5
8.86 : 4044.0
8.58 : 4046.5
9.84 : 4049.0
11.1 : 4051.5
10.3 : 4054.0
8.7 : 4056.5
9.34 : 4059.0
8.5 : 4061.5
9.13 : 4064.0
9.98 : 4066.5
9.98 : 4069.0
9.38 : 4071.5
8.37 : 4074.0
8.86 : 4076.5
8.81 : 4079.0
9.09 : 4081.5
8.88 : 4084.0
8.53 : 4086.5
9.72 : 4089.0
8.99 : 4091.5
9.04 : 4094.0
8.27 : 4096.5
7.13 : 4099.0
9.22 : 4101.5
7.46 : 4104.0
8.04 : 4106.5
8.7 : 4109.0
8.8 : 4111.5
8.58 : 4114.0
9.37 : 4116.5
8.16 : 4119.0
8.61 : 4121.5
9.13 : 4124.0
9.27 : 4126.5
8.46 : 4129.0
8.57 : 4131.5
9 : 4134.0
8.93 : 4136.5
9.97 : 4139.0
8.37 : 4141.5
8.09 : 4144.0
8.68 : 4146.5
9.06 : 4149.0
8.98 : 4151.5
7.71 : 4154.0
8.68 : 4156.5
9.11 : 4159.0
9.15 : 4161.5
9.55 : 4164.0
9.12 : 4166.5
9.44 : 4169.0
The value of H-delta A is 2.0 angstrom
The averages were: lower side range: 9.35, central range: 8.59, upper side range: 8.76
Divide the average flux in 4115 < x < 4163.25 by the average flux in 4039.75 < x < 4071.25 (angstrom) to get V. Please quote 0.92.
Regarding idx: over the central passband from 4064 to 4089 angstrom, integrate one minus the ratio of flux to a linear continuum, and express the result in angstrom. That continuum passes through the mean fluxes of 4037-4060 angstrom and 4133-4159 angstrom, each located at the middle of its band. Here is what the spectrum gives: 0.8 angstrom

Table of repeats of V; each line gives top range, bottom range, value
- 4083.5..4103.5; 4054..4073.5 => 0.93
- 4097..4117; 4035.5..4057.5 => 0.86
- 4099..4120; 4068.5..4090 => 0.94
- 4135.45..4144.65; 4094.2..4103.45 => 1.08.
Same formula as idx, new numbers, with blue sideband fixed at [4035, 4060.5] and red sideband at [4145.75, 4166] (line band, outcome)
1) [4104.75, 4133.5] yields 1.4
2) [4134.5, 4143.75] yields 0.0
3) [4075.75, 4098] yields 1.1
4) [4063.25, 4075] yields 0.1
